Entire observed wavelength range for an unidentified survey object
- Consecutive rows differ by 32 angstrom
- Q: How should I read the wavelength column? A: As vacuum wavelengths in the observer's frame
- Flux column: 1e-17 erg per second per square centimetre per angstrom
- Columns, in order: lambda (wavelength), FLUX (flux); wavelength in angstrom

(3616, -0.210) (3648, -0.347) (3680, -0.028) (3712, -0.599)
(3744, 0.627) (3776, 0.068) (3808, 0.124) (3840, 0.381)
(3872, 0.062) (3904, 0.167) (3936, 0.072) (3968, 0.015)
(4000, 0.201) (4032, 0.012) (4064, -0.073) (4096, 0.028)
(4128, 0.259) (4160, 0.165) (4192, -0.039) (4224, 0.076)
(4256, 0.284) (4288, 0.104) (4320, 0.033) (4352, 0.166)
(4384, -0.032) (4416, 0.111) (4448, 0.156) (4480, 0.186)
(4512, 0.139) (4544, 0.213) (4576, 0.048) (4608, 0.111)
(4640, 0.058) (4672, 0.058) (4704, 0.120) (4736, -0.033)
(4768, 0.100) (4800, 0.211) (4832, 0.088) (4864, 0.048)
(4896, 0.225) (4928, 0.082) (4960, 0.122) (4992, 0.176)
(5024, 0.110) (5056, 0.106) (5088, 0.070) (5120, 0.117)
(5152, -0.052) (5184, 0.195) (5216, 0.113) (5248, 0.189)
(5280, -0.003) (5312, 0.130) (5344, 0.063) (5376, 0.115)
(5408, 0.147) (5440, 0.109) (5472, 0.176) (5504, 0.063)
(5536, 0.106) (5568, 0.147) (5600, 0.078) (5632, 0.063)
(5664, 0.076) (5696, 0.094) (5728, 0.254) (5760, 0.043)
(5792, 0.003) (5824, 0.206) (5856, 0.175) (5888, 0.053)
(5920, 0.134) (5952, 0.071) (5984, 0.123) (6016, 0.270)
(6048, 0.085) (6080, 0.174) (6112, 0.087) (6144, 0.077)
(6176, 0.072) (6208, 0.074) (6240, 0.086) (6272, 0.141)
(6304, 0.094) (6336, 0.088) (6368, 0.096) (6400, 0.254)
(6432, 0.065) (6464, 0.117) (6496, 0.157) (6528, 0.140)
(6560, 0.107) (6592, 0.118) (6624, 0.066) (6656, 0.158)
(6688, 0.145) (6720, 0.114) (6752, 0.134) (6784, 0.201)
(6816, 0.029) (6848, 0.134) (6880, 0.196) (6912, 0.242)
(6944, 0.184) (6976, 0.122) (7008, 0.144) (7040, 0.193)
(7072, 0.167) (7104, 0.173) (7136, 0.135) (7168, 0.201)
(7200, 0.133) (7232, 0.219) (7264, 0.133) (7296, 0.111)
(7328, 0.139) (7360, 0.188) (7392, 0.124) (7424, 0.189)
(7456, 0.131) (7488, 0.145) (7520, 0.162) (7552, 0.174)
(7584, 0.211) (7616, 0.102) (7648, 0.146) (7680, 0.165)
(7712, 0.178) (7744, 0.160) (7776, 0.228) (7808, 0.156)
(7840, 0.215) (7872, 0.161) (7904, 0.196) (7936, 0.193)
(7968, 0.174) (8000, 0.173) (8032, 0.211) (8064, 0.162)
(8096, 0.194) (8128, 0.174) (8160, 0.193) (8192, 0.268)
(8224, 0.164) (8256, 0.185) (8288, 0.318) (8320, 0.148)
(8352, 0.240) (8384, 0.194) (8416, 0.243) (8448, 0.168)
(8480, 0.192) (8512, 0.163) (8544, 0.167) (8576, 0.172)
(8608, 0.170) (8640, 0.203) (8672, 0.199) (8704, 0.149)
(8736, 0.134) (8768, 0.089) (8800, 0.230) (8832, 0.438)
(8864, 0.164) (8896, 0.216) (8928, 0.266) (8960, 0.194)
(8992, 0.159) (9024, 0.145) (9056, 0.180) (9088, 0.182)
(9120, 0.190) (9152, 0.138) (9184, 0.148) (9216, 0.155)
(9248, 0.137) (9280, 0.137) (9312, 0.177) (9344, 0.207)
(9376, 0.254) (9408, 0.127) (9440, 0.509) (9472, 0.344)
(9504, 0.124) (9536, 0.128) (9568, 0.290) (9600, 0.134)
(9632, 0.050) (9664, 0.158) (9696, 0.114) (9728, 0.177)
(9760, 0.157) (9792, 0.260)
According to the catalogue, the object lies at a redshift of 0.72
